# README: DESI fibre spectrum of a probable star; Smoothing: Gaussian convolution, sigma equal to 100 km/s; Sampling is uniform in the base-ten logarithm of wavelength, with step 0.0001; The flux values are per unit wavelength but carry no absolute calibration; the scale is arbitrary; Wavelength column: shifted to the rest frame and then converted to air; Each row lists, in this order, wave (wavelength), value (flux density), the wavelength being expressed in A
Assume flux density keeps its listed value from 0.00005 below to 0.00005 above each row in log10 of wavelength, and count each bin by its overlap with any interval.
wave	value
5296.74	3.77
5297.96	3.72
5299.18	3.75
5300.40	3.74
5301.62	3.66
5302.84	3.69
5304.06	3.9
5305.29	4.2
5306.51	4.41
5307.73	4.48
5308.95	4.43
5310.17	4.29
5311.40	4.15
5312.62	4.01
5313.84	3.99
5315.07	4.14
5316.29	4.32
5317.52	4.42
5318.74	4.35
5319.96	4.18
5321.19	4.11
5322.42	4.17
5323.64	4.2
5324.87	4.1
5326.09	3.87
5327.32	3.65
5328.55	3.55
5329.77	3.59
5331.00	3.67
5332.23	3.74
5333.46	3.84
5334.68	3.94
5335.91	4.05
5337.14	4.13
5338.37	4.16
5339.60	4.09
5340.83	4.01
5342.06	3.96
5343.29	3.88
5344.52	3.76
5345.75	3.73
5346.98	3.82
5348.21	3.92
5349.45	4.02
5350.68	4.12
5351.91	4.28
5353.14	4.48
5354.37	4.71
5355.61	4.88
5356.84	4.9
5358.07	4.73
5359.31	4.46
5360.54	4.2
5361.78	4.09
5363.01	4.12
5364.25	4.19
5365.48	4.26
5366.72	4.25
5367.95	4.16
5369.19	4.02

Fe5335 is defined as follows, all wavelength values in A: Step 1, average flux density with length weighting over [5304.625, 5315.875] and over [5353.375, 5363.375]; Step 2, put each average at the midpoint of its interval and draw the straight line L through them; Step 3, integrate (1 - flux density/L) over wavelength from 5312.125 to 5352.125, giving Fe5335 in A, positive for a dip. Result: 3.4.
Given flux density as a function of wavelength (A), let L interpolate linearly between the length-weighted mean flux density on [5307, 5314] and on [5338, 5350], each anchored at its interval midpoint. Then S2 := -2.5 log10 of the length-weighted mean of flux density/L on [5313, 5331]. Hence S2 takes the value 0.03 mag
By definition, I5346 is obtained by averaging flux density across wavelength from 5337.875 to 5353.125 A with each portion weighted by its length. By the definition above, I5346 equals 4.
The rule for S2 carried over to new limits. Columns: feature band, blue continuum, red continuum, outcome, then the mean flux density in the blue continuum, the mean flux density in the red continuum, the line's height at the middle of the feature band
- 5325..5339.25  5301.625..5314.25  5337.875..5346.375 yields 0.040 mag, 4.13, 3.94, 4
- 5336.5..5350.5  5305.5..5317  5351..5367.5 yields 0.106 mag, 4.25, 4.42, 4.36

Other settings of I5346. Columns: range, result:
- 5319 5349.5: 3.93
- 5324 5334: 3.76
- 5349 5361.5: 4.47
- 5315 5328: 4.13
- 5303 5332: 4.08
